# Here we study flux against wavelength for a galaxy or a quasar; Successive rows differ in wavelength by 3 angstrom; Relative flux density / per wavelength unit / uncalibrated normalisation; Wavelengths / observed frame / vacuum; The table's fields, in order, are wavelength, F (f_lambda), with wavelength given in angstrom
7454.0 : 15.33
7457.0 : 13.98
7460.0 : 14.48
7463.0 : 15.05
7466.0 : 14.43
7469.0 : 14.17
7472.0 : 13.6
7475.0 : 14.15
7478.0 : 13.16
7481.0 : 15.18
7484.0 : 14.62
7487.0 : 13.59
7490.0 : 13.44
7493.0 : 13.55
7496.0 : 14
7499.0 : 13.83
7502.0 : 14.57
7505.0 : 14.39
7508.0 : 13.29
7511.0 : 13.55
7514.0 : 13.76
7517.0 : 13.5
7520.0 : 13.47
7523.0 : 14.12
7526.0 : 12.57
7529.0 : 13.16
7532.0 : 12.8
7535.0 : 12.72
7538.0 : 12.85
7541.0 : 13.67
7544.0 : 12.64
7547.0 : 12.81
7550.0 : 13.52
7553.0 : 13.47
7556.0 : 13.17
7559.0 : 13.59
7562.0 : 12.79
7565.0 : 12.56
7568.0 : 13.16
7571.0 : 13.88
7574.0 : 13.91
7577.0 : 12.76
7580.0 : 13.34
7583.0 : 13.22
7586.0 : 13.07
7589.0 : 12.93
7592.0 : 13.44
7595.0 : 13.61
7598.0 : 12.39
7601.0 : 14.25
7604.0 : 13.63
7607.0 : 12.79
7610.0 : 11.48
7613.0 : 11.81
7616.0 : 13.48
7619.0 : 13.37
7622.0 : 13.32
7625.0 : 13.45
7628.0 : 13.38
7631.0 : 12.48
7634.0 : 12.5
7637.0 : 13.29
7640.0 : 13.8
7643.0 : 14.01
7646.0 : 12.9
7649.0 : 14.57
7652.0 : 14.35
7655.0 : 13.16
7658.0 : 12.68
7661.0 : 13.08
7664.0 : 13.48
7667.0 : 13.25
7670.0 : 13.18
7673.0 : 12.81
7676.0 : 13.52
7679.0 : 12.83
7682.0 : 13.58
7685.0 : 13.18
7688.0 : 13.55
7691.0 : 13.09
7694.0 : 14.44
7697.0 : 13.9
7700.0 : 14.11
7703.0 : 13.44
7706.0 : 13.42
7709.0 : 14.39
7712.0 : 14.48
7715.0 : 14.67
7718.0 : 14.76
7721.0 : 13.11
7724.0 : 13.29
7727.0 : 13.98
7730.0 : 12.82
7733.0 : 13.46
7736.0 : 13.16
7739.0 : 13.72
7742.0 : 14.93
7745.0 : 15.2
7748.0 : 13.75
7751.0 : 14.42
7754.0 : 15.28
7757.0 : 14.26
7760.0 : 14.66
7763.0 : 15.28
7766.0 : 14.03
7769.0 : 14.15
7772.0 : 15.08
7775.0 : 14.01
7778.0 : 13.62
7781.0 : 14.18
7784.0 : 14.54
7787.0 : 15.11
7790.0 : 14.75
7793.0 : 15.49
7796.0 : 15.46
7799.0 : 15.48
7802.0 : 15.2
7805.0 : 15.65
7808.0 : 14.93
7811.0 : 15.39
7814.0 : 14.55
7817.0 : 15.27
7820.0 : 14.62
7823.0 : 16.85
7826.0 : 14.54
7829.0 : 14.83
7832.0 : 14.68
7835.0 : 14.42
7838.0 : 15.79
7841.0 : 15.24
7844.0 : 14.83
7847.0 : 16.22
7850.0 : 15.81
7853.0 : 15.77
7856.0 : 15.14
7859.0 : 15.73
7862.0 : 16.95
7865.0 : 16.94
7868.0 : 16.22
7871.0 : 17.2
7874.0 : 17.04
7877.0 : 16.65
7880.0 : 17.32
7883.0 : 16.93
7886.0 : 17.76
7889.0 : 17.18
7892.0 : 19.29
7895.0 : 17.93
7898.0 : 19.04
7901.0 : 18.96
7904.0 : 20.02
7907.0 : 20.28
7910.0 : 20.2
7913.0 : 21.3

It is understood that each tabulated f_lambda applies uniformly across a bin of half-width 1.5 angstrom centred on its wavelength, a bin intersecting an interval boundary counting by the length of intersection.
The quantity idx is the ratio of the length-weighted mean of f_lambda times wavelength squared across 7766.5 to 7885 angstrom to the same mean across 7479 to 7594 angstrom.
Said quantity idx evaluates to 1.2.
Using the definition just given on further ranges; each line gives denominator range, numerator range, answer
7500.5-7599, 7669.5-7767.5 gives 1.09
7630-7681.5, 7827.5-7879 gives 1.26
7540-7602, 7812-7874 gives 1.27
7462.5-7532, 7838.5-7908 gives 1.36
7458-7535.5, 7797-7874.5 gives 1.23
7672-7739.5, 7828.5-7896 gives 1.25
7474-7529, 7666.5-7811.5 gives 1.09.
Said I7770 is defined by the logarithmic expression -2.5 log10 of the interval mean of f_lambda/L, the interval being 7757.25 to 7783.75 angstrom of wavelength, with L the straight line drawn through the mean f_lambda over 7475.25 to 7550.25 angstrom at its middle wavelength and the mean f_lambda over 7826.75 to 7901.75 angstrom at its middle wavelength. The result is 0.10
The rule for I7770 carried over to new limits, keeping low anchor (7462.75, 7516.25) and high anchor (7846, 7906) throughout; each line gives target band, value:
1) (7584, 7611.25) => 0.141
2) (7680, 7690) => 0.168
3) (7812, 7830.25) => 0.113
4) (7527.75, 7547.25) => 0.114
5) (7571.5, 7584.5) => 0.107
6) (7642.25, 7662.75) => 0.138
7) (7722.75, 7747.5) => 0.163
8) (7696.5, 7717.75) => 0.124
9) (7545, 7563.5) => 0.104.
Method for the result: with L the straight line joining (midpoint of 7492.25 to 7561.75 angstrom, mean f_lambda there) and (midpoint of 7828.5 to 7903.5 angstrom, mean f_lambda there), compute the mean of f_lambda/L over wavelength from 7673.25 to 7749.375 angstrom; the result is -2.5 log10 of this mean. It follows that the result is 0.10 mag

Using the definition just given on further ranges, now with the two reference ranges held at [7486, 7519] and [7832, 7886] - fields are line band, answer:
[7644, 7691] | 0.12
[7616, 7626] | 0.09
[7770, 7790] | 0.08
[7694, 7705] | 0.09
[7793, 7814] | 0.03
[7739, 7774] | 0.06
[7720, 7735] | 0.15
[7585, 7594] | 0.09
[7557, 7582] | 0.08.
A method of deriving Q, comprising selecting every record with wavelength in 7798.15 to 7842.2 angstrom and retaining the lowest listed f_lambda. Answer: 14.42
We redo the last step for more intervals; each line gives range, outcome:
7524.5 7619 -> 11.48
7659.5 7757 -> 12.81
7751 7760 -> 14.26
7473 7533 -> 12.57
